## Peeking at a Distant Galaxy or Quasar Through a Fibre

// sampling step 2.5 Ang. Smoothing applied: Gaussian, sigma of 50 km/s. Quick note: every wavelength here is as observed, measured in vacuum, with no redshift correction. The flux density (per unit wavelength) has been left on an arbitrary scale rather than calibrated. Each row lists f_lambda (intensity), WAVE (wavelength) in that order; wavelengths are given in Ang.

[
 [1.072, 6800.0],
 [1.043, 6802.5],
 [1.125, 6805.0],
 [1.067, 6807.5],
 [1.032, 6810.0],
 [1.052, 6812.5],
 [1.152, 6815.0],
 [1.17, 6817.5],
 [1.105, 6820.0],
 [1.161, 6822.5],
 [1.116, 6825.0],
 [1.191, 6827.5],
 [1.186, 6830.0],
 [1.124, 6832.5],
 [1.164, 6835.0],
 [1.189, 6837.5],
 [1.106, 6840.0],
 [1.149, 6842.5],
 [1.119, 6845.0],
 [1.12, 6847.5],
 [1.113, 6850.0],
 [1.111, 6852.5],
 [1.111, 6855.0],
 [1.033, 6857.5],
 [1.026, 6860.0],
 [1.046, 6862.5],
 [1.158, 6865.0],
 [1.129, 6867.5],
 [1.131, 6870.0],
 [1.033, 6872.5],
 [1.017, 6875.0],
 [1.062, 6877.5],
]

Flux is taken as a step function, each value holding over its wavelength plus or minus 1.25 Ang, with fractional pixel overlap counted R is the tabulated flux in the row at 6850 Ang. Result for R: 1.113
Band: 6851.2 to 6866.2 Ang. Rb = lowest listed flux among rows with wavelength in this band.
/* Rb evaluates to 1.026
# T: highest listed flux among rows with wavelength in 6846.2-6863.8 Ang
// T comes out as 1.12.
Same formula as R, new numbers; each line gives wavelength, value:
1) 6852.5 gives 1.111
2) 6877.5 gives 1.062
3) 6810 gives 1.032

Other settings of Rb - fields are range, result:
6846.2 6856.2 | 1.111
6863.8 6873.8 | 1.033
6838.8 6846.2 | 1.106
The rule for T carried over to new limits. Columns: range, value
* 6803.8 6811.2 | 1.125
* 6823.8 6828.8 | 1.191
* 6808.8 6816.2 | 1.152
